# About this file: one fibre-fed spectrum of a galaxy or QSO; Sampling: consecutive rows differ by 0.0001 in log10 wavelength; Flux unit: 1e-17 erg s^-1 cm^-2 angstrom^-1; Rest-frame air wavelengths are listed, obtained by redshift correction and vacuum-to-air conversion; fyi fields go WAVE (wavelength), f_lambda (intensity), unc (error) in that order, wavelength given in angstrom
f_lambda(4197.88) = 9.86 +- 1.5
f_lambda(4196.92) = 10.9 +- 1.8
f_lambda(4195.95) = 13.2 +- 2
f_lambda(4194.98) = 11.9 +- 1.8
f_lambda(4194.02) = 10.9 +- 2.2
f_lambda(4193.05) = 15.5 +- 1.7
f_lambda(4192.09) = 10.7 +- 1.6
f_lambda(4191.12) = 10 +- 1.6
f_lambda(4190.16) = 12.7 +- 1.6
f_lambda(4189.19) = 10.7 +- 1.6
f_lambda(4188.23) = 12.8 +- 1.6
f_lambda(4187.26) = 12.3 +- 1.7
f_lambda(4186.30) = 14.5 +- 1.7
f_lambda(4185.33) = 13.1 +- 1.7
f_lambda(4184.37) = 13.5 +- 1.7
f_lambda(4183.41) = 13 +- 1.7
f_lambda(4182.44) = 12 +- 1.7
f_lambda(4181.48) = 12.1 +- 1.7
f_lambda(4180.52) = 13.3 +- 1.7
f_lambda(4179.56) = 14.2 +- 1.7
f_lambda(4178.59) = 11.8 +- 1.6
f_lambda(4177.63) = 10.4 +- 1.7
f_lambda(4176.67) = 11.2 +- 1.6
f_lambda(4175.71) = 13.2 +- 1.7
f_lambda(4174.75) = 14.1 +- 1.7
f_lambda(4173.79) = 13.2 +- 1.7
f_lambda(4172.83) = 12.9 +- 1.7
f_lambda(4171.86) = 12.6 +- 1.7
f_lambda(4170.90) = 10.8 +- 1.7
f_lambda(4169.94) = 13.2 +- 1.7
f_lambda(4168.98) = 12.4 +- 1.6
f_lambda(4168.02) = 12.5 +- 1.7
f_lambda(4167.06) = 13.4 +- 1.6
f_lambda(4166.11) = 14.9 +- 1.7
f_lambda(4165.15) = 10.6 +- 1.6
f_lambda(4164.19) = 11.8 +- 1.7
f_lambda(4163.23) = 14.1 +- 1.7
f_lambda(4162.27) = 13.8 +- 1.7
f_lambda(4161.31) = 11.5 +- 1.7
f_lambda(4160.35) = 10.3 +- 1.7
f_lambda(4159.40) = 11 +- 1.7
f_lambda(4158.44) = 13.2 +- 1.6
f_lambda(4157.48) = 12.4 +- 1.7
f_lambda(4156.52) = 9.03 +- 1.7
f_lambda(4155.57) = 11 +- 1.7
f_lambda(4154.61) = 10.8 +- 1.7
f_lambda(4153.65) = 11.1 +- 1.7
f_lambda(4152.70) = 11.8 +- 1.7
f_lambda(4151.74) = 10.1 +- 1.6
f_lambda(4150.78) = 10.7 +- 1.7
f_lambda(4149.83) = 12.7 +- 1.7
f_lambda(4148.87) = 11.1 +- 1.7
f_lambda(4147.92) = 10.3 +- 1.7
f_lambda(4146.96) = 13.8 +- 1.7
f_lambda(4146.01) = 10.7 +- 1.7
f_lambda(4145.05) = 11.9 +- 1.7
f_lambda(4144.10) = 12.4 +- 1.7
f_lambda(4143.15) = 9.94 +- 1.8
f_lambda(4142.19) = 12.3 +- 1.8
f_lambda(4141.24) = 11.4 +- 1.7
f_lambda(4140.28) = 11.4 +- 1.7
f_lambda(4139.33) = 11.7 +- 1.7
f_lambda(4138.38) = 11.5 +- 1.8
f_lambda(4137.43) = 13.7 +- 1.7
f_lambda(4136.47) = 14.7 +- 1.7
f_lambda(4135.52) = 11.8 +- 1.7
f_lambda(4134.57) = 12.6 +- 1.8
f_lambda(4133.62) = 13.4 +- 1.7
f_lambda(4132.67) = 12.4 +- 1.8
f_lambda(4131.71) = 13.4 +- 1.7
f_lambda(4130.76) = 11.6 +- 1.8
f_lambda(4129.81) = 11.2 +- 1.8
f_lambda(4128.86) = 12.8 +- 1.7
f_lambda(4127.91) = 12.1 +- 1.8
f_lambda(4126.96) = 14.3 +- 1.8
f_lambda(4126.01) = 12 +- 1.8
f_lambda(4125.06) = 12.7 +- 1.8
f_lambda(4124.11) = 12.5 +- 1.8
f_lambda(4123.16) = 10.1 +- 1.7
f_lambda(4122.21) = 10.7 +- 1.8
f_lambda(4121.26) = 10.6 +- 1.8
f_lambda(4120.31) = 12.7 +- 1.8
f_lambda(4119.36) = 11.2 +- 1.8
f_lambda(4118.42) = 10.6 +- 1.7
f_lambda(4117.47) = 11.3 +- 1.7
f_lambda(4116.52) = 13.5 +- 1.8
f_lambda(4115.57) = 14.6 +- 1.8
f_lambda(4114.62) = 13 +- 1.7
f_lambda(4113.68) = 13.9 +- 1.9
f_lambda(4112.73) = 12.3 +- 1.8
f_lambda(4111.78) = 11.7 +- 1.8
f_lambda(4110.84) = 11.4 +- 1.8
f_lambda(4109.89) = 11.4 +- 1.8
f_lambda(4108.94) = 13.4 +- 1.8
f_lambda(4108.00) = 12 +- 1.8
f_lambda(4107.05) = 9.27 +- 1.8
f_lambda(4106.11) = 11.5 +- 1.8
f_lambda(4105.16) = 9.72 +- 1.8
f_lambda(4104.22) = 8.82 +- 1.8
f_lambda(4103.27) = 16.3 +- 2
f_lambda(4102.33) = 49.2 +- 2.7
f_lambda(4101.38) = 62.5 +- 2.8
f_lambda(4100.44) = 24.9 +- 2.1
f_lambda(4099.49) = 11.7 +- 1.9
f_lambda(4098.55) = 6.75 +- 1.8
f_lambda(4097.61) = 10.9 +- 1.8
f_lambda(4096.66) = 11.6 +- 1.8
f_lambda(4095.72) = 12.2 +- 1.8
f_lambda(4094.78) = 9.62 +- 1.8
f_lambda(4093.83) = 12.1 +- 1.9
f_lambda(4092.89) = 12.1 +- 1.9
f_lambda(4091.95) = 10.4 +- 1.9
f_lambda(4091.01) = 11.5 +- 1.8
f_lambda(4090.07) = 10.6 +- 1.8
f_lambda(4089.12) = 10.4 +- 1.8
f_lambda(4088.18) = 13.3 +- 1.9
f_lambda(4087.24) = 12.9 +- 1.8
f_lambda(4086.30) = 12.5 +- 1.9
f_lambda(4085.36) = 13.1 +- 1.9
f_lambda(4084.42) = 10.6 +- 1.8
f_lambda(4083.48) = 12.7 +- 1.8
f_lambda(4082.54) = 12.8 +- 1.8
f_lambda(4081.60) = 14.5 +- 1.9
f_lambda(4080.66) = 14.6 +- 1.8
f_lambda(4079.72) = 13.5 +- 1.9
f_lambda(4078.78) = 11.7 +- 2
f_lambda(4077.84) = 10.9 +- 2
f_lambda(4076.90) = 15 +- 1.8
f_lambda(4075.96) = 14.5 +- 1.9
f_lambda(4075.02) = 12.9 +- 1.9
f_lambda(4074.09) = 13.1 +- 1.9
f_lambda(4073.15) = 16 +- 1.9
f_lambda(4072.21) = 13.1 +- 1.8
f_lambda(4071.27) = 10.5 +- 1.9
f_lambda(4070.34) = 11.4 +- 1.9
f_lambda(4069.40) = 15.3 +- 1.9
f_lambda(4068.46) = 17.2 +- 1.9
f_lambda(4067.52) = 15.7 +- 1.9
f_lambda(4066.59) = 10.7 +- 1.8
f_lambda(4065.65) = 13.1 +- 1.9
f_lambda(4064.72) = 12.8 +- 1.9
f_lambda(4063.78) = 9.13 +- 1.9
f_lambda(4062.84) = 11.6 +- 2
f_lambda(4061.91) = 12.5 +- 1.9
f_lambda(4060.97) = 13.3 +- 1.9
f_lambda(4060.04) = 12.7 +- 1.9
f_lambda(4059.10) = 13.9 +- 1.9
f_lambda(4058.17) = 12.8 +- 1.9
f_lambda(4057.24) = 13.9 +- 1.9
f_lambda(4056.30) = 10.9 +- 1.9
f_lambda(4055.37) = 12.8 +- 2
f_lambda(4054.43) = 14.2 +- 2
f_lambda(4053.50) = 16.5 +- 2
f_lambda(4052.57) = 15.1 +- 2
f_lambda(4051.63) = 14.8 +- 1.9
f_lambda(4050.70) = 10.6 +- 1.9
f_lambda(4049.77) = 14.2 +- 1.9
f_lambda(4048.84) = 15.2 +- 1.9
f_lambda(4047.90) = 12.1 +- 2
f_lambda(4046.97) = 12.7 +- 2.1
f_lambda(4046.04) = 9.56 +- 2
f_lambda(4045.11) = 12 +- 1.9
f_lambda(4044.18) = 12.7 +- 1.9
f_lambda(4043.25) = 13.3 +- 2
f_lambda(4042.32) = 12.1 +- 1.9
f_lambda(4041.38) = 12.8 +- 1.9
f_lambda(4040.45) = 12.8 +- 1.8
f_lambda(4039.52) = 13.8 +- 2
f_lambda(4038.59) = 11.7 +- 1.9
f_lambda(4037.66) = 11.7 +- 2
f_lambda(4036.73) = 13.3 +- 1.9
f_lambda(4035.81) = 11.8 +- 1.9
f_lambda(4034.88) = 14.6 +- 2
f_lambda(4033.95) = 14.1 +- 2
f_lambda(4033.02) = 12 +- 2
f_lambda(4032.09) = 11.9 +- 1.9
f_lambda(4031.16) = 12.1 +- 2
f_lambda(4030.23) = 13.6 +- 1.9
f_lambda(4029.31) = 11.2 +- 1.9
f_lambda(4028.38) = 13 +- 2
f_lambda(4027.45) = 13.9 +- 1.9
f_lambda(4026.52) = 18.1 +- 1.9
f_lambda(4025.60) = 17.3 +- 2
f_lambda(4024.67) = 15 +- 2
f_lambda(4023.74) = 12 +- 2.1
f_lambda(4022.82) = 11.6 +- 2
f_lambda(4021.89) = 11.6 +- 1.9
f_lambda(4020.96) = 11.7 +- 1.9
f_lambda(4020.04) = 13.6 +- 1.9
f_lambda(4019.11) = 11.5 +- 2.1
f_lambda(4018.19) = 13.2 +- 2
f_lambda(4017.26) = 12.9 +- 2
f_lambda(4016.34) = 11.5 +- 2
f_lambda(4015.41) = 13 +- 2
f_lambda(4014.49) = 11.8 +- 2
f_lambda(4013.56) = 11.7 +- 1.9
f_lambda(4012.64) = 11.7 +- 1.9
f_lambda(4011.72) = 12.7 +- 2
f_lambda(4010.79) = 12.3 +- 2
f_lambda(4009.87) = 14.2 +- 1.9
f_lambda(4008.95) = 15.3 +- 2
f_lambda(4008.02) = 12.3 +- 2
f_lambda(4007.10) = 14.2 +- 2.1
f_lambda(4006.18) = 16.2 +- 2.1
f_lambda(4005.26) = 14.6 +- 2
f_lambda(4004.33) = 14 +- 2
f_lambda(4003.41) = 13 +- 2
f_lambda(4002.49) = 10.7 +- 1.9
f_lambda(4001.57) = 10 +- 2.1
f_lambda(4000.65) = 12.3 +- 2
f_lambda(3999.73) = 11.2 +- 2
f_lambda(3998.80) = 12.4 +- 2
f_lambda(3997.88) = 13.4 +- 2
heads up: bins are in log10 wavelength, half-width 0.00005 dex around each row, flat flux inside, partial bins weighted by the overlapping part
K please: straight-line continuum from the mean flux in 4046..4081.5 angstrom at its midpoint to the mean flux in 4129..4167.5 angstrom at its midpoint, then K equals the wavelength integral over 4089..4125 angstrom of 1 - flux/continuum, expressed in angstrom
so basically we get -4.6 angstrom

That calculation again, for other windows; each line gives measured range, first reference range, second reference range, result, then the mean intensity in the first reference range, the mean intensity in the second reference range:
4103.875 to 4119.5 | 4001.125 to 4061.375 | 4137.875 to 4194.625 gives 0.86 angstrom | 13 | 12.1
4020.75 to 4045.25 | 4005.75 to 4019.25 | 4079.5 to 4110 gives 0.75 angstrom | 13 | 14.9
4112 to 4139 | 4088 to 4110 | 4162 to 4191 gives 4.07 angstrom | 15.6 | 12.7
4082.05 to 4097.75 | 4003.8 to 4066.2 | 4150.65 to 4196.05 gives 1.18 angstrom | 13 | 12.2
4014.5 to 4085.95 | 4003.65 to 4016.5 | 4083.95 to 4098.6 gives -4.05 angstrom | 13.3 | 11.4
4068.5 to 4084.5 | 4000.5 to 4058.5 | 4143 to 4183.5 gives -0.78 angstrom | 13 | 12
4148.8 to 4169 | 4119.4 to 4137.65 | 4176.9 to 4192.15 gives 0.83 angstrom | 12.3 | 12.3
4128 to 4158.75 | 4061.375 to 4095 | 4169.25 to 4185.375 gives 1.91 angstrom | 12.6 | 12.6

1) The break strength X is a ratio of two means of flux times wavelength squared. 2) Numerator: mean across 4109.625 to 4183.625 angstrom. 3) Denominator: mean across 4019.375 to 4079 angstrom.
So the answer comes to 0.97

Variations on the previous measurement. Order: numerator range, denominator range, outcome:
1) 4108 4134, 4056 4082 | 0.96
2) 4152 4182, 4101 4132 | 0.86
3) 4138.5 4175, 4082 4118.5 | 0.85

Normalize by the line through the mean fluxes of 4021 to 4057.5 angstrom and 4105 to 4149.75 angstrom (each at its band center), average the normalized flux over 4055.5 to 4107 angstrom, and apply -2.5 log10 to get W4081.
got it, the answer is -0.13 mag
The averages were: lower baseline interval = 13.1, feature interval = 14.2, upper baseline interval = 12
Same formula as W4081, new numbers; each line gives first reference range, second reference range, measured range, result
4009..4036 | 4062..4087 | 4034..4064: 0.010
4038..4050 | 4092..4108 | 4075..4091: 0.233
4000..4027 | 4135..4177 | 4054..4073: -0.017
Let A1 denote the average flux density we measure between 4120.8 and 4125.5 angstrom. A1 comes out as 11.3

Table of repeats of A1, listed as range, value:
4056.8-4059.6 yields 13.5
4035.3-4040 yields 12.5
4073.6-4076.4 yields 13.5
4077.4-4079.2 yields 11.3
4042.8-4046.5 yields 11.9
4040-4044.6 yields 12.7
